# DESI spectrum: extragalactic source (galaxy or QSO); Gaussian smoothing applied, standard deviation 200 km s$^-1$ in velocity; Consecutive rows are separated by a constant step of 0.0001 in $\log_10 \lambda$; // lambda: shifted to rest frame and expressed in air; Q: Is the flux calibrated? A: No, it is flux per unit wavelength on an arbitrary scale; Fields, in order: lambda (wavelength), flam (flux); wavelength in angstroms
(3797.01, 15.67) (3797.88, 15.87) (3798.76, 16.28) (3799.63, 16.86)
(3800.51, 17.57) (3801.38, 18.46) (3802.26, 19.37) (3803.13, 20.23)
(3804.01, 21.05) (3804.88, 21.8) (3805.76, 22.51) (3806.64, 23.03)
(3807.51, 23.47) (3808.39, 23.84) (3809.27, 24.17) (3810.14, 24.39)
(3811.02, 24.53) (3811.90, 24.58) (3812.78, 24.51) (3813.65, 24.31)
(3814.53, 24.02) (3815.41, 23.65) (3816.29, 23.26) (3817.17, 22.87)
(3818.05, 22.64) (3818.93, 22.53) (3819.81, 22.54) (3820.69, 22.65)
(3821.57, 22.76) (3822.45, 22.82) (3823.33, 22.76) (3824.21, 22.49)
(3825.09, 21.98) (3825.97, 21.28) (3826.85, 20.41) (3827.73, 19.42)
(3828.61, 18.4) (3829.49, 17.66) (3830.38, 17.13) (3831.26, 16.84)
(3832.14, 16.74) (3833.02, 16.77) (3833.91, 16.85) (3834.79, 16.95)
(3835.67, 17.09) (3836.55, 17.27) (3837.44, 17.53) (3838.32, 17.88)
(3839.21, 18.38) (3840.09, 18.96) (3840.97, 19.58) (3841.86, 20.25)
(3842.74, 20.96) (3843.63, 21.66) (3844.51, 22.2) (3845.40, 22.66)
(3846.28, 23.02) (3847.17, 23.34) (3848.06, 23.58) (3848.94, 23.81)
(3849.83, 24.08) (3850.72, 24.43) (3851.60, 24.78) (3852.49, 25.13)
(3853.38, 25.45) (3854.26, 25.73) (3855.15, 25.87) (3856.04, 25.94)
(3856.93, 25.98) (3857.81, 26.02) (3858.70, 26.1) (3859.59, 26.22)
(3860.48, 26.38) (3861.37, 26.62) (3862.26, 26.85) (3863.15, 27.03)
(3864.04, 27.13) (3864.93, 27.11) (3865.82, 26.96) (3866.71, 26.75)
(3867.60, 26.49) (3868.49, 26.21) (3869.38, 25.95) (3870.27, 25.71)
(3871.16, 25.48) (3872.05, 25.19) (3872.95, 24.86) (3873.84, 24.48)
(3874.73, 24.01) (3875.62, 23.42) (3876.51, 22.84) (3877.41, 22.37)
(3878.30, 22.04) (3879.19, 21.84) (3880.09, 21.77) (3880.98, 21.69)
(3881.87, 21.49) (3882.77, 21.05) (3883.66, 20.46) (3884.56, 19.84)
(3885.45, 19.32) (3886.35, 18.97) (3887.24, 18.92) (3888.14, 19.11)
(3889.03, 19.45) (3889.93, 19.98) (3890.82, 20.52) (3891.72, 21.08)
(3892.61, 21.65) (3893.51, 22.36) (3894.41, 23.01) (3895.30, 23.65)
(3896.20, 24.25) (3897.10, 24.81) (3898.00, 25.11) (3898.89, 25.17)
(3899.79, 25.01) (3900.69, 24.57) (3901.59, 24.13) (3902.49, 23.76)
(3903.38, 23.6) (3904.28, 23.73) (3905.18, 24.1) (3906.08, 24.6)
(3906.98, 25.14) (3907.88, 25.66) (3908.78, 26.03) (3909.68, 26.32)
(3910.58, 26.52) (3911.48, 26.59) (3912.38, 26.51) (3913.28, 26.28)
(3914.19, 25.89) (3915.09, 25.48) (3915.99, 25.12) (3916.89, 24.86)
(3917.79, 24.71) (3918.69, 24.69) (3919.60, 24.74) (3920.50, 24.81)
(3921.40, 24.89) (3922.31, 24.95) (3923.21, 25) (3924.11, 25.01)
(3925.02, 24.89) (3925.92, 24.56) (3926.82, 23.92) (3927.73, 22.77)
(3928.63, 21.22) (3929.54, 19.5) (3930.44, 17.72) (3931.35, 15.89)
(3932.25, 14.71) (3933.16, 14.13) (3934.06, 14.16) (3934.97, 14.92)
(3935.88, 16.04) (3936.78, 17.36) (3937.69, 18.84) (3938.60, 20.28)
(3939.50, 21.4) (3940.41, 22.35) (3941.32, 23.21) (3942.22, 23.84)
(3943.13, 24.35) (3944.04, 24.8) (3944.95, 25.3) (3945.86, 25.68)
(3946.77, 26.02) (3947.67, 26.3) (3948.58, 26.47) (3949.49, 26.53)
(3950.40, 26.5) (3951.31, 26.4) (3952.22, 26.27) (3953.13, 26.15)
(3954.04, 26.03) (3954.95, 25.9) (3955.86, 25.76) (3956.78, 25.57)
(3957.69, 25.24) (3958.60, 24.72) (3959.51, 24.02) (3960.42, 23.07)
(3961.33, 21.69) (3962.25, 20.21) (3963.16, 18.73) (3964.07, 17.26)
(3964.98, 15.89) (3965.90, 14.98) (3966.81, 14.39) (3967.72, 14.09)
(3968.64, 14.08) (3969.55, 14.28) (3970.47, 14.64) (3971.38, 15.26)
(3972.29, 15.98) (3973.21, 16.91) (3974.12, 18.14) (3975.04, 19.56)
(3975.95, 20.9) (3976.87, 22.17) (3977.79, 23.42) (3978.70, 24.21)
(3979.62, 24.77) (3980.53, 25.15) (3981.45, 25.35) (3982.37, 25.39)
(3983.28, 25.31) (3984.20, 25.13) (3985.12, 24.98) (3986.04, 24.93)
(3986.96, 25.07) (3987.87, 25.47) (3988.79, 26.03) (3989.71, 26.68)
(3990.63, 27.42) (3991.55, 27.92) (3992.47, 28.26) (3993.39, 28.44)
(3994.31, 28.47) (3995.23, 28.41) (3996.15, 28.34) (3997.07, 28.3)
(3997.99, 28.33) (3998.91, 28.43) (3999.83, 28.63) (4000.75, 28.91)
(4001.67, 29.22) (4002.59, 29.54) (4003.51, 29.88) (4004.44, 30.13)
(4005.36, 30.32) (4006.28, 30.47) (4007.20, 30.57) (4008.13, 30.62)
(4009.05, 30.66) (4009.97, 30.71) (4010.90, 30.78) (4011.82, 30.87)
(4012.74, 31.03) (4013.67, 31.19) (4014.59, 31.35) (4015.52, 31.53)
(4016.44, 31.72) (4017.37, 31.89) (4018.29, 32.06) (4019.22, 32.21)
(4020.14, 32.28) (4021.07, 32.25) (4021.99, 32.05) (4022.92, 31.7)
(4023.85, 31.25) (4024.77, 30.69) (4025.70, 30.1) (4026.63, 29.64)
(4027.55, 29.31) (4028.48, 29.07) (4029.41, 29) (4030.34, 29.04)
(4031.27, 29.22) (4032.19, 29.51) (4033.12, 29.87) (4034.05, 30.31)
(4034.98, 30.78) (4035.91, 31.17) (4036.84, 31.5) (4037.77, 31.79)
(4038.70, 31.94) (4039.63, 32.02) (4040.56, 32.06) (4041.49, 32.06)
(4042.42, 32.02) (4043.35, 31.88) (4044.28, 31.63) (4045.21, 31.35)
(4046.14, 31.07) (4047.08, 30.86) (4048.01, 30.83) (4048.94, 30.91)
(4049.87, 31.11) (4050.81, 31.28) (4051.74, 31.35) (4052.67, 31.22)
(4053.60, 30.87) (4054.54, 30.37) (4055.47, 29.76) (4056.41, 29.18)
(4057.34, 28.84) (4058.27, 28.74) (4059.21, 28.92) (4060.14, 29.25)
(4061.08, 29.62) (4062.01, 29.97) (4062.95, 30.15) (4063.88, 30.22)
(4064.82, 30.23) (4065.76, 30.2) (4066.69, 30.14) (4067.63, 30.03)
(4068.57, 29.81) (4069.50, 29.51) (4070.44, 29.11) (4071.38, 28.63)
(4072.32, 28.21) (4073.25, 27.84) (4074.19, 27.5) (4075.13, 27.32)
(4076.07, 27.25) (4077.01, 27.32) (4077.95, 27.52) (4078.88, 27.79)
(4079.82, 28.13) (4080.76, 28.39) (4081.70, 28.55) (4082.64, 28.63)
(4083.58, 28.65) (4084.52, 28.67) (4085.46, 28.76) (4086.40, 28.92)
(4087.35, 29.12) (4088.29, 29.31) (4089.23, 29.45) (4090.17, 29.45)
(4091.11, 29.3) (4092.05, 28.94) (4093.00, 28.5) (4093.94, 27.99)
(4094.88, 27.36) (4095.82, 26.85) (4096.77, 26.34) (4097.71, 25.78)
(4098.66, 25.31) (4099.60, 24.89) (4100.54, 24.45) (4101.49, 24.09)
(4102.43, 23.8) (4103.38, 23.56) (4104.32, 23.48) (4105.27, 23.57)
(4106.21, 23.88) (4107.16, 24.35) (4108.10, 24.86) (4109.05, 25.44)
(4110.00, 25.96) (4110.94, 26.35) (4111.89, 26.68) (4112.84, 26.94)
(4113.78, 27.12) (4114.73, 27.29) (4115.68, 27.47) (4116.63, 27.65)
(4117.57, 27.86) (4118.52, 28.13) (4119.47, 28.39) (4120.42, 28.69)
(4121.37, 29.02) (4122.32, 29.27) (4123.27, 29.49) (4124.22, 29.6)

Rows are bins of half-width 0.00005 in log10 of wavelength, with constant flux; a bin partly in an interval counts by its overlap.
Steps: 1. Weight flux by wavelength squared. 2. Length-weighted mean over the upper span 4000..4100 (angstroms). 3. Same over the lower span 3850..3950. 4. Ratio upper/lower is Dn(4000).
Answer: 1.4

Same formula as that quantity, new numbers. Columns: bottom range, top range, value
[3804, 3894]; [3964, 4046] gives 1.32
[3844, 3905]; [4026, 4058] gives 1.40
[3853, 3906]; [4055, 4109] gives 1.29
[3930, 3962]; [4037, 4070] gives 1.43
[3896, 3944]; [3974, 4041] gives 1.31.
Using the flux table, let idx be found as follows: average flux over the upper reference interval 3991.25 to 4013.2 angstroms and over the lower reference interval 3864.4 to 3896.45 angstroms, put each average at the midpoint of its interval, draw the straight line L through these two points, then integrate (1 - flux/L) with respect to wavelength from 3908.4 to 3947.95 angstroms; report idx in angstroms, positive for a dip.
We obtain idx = 4.05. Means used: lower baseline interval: 22.8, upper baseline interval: 29.5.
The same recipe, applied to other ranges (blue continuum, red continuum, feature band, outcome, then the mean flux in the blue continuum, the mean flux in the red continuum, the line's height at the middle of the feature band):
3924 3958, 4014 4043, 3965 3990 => 5.1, 22.5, 31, 26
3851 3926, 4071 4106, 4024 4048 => -3.9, 24.3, 27.3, 26.5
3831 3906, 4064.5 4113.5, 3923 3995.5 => 7.2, 22.8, 27.4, 24.7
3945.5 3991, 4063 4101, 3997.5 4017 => -4.6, 22.5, 28.3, 24.5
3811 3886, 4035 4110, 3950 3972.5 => 4.4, 22.7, 28.7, 25.7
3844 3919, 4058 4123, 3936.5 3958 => 0.6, 24.1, 27.7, 25.2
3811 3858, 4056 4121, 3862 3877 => -2.1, 21.7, 27.7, 22.5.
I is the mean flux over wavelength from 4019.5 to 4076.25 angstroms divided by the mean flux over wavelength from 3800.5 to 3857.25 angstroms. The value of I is 1.4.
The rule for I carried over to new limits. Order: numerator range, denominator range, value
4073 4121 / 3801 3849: 1.28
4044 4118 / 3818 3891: 1.26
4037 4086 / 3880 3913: 1.30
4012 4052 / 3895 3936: 1.33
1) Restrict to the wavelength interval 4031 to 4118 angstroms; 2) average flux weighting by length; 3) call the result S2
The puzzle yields 28.6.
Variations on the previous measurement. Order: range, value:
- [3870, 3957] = 23.1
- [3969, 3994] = 23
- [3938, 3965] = 24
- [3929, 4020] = 24.3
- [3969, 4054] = 28.4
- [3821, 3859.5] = 21.4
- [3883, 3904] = 22.1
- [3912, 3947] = 22.3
